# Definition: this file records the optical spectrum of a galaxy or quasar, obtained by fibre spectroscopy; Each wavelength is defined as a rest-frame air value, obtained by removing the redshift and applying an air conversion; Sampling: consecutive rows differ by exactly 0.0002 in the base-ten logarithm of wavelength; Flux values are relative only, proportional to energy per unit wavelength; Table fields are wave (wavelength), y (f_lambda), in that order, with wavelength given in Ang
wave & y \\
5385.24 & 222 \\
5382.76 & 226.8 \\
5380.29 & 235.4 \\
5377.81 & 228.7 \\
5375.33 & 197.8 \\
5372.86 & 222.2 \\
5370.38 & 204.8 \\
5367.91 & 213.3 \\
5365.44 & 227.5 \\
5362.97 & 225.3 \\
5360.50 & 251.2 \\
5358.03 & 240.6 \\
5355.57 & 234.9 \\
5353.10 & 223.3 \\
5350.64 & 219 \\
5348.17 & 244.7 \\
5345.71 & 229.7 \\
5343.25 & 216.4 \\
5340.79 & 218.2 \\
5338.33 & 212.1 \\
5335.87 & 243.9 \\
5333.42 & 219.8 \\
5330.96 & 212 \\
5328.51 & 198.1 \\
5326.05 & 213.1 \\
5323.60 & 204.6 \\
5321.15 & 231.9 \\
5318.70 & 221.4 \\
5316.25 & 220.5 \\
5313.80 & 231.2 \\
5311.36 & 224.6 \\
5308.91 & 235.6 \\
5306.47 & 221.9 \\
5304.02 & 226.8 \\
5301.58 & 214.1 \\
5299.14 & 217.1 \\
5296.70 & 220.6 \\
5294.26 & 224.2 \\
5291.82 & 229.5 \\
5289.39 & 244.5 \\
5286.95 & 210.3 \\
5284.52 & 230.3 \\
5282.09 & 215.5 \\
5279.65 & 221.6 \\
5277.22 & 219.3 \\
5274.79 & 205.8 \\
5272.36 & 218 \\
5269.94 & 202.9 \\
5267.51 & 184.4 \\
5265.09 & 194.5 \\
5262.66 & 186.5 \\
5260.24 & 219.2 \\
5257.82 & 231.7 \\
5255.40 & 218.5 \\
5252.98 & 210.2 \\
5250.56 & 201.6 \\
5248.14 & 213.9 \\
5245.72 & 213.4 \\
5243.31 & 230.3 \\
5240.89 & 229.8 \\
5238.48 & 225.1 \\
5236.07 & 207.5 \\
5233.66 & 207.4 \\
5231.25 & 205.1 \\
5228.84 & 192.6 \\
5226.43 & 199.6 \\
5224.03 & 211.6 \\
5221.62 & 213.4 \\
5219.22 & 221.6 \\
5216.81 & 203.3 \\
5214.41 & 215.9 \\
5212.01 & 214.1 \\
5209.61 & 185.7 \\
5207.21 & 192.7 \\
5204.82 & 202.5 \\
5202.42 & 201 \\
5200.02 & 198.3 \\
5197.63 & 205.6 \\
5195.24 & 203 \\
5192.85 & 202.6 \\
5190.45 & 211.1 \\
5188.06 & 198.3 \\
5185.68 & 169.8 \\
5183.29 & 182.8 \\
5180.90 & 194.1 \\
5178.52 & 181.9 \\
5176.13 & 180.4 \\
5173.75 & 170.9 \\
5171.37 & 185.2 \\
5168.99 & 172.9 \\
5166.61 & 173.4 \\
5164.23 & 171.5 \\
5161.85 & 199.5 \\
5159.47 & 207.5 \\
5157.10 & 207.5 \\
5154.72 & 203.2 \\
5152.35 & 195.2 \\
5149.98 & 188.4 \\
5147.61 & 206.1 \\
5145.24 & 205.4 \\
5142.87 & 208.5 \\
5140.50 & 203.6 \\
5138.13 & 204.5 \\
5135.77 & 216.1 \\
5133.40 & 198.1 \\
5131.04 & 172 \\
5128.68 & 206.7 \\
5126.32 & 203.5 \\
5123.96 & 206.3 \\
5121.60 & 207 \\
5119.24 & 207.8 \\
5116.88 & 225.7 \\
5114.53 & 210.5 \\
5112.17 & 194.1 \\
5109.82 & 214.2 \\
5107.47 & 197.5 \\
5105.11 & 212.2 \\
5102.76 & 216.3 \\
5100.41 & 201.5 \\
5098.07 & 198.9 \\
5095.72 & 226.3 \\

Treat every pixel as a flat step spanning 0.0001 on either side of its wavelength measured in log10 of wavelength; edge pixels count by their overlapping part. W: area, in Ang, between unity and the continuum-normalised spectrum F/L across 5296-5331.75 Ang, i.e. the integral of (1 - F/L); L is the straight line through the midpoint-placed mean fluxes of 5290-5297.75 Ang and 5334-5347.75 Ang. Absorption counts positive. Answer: 1.0 Ang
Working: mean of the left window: 226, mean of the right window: 225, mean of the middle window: 220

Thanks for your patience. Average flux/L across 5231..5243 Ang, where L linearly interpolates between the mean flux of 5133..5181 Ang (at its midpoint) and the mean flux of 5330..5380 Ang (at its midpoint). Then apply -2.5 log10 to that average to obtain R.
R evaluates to -0.05 mag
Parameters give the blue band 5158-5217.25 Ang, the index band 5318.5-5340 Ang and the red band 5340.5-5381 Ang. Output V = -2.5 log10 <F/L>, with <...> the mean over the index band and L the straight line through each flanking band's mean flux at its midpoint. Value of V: 0.01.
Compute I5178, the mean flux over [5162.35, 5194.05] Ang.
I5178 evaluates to 185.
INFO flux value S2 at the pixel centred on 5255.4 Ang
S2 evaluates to 218.5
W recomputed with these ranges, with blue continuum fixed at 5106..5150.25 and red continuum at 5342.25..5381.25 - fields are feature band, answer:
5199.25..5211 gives 0.8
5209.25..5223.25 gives 0.1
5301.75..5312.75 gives -0.3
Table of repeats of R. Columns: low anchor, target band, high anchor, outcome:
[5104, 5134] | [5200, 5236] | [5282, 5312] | 0.06 mag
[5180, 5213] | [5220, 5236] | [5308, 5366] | -0.01 mag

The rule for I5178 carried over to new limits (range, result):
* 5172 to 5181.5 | 181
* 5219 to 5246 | 213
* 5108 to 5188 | 196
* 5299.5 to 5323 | 224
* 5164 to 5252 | 200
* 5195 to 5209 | 200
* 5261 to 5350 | 219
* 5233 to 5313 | 217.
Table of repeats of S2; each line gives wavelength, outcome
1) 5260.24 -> 219.2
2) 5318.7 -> 221.4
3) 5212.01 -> 214.1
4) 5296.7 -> 220.6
